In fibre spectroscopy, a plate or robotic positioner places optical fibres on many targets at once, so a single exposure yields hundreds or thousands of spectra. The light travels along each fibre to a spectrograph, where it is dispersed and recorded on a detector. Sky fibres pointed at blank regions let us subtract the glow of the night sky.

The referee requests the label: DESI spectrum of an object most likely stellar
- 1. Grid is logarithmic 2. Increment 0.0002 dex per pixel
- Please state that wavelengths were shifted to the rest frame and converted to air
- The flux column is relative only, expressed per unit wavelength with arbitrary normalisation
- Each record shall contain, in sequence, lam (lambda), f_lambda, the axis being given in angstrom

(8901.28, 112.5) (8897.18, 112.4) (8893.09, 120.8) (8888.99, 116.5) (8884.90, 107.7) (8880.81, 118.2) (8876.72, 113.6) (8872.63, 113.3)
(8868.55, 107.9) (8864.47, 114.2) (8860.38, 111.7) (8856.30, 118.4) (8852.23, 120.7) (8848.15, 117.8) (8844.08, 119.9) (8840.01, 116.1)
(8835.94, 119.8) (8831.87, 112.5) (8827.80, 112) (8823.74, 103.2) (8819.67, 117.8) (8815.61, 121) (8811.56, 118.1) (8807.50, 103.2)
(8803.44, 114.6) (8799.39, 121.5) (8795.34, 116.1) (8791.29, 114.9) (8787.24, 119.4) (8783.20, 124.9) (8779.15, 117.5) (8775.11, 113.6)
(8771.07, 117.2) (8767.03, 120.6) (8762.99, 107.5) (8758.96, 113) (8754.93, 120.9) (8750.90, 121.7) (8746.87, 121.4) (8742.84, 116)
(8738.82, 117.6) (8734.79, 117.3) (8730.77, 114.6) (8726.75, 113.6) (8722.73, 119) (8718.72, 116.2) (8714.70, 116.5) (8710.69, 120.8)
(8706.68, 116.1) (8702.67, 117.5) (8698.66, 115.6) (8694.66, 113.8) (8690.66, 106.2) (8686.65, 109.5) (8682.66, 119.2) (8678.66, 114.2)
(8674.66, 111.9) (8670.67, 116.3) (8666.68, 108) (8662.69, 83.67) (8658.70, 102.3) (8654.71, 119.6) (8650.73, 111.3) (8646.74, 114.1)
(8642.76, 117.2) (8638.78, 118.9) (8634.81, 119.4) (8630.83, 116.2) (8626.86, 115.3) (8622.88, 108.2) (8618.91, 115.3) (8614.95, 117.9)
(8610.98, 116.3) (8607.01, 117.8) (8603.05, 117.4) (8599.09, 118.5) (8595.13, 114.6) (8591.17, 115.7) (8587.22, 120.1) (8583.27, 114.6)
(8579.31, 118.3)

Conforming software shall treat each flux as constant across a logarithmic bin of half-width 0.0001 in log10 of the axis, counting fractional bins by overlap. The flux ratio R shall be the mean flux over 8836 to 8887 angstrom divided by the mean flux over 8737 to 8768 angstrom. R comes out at 0.98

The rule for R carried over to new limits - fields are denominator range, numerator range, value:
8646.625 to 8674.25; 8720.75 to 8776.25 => 1.08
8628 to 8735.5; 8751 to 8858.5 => 1.02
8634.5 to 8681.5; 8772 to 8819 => 1.05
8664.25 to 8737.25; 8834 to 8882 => 1.01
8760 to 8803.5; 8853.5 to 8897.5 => 0.98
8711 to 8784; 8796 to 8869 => 0.98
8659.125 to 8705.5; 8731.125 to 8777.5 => 1.06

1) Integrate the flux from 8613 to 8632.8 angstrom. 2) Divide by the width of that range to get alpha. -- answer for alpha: 115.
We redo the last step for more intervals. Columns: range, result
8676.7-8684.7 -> 117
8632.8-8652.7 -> 116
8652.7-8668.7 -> 103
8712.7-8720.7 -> 116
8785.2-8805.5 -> 117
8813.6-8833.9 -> 113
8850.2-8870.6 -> 115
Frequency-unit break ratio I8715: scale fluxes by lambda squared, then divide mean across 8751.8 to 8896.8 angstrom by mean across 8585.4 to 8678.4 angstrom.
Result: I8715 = 1.1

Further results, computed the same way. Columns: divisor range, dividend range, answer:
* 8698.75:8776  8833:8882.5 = 1.02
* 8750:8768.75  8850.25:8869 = 1.01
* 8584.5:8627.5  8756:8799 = 1.05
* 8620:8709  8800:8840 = 1.05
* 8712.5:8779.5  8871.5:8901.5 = 1.01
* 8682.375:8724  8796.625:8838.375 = 1.02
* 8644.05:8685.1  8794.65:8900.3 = 1.09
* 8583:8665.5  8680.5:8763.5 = 1.04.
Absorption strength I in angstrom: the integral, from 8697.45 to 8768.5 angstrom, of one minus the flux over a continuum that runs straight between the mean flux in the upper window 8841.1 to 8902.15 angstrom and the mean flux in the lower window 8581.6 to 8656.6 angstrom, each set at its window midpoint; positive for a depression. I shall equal -0.8 angstrom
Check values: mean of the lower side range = 116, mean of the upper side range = 115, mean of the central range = 117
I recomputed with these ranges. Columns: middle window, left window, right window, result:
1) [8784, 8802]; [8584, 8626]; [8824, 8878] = -0.5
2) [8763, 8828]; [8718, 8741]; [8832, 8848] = 0.8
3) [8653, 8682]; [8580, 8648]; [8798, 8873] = 1.9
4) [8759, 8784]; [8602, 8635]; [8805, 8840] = -0.5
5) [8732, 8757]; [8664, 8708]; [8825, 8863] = -1.1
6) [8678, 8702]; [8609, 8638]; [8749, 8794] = 0.7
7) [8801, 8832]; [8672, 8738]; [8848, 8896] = 0.6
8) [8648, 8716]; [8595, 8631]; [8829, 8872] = 2.3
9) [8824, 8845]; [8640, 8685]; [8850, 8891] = -0.2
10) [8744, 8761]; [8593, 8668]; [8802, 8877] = -0.8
